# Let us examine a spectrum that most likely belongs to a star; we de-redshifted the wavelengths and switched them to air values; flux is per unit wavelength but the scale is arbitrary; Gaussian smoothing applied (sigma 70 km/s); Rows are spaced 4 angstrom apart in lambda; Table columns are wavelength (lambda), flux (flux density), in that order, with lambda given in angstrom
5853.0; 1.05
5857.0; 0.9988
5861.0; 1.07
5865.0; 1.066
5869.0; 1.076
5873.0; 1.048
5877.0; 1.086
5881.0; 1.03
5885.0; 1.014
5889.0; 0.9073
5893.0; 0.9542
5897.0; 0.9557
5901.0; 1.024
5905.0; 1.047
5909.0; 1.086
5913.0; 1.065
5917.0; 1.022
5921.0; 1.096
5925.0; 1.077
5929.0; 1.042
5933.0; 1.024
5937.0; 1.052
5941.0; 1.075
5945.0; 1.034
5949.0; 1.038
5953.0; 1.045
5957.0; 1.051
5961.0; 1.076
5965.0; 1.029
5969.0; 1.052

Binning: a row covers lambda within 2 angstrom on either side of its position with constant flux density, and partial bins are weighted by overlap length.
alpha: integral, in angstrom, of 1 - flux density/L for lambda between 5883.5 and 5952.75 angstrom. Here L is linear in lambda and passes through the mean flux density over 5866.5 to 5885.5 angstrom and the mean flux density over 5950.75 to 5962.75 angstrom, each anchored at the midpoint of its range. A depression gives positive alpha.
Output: 1.6 angstrom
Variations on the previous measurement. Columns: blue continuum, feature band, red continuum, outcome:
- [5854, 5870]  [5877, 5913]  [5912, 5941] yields 1.5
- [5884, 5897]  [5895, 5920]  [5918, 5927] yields -0.4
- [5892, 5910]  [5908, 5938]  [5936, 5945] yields -0.6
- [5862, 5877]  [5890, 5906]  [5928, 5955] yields 1.1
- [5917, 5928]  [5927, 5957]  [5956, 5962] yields 0.6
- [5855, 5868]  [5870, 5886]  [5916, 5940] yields 0.0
